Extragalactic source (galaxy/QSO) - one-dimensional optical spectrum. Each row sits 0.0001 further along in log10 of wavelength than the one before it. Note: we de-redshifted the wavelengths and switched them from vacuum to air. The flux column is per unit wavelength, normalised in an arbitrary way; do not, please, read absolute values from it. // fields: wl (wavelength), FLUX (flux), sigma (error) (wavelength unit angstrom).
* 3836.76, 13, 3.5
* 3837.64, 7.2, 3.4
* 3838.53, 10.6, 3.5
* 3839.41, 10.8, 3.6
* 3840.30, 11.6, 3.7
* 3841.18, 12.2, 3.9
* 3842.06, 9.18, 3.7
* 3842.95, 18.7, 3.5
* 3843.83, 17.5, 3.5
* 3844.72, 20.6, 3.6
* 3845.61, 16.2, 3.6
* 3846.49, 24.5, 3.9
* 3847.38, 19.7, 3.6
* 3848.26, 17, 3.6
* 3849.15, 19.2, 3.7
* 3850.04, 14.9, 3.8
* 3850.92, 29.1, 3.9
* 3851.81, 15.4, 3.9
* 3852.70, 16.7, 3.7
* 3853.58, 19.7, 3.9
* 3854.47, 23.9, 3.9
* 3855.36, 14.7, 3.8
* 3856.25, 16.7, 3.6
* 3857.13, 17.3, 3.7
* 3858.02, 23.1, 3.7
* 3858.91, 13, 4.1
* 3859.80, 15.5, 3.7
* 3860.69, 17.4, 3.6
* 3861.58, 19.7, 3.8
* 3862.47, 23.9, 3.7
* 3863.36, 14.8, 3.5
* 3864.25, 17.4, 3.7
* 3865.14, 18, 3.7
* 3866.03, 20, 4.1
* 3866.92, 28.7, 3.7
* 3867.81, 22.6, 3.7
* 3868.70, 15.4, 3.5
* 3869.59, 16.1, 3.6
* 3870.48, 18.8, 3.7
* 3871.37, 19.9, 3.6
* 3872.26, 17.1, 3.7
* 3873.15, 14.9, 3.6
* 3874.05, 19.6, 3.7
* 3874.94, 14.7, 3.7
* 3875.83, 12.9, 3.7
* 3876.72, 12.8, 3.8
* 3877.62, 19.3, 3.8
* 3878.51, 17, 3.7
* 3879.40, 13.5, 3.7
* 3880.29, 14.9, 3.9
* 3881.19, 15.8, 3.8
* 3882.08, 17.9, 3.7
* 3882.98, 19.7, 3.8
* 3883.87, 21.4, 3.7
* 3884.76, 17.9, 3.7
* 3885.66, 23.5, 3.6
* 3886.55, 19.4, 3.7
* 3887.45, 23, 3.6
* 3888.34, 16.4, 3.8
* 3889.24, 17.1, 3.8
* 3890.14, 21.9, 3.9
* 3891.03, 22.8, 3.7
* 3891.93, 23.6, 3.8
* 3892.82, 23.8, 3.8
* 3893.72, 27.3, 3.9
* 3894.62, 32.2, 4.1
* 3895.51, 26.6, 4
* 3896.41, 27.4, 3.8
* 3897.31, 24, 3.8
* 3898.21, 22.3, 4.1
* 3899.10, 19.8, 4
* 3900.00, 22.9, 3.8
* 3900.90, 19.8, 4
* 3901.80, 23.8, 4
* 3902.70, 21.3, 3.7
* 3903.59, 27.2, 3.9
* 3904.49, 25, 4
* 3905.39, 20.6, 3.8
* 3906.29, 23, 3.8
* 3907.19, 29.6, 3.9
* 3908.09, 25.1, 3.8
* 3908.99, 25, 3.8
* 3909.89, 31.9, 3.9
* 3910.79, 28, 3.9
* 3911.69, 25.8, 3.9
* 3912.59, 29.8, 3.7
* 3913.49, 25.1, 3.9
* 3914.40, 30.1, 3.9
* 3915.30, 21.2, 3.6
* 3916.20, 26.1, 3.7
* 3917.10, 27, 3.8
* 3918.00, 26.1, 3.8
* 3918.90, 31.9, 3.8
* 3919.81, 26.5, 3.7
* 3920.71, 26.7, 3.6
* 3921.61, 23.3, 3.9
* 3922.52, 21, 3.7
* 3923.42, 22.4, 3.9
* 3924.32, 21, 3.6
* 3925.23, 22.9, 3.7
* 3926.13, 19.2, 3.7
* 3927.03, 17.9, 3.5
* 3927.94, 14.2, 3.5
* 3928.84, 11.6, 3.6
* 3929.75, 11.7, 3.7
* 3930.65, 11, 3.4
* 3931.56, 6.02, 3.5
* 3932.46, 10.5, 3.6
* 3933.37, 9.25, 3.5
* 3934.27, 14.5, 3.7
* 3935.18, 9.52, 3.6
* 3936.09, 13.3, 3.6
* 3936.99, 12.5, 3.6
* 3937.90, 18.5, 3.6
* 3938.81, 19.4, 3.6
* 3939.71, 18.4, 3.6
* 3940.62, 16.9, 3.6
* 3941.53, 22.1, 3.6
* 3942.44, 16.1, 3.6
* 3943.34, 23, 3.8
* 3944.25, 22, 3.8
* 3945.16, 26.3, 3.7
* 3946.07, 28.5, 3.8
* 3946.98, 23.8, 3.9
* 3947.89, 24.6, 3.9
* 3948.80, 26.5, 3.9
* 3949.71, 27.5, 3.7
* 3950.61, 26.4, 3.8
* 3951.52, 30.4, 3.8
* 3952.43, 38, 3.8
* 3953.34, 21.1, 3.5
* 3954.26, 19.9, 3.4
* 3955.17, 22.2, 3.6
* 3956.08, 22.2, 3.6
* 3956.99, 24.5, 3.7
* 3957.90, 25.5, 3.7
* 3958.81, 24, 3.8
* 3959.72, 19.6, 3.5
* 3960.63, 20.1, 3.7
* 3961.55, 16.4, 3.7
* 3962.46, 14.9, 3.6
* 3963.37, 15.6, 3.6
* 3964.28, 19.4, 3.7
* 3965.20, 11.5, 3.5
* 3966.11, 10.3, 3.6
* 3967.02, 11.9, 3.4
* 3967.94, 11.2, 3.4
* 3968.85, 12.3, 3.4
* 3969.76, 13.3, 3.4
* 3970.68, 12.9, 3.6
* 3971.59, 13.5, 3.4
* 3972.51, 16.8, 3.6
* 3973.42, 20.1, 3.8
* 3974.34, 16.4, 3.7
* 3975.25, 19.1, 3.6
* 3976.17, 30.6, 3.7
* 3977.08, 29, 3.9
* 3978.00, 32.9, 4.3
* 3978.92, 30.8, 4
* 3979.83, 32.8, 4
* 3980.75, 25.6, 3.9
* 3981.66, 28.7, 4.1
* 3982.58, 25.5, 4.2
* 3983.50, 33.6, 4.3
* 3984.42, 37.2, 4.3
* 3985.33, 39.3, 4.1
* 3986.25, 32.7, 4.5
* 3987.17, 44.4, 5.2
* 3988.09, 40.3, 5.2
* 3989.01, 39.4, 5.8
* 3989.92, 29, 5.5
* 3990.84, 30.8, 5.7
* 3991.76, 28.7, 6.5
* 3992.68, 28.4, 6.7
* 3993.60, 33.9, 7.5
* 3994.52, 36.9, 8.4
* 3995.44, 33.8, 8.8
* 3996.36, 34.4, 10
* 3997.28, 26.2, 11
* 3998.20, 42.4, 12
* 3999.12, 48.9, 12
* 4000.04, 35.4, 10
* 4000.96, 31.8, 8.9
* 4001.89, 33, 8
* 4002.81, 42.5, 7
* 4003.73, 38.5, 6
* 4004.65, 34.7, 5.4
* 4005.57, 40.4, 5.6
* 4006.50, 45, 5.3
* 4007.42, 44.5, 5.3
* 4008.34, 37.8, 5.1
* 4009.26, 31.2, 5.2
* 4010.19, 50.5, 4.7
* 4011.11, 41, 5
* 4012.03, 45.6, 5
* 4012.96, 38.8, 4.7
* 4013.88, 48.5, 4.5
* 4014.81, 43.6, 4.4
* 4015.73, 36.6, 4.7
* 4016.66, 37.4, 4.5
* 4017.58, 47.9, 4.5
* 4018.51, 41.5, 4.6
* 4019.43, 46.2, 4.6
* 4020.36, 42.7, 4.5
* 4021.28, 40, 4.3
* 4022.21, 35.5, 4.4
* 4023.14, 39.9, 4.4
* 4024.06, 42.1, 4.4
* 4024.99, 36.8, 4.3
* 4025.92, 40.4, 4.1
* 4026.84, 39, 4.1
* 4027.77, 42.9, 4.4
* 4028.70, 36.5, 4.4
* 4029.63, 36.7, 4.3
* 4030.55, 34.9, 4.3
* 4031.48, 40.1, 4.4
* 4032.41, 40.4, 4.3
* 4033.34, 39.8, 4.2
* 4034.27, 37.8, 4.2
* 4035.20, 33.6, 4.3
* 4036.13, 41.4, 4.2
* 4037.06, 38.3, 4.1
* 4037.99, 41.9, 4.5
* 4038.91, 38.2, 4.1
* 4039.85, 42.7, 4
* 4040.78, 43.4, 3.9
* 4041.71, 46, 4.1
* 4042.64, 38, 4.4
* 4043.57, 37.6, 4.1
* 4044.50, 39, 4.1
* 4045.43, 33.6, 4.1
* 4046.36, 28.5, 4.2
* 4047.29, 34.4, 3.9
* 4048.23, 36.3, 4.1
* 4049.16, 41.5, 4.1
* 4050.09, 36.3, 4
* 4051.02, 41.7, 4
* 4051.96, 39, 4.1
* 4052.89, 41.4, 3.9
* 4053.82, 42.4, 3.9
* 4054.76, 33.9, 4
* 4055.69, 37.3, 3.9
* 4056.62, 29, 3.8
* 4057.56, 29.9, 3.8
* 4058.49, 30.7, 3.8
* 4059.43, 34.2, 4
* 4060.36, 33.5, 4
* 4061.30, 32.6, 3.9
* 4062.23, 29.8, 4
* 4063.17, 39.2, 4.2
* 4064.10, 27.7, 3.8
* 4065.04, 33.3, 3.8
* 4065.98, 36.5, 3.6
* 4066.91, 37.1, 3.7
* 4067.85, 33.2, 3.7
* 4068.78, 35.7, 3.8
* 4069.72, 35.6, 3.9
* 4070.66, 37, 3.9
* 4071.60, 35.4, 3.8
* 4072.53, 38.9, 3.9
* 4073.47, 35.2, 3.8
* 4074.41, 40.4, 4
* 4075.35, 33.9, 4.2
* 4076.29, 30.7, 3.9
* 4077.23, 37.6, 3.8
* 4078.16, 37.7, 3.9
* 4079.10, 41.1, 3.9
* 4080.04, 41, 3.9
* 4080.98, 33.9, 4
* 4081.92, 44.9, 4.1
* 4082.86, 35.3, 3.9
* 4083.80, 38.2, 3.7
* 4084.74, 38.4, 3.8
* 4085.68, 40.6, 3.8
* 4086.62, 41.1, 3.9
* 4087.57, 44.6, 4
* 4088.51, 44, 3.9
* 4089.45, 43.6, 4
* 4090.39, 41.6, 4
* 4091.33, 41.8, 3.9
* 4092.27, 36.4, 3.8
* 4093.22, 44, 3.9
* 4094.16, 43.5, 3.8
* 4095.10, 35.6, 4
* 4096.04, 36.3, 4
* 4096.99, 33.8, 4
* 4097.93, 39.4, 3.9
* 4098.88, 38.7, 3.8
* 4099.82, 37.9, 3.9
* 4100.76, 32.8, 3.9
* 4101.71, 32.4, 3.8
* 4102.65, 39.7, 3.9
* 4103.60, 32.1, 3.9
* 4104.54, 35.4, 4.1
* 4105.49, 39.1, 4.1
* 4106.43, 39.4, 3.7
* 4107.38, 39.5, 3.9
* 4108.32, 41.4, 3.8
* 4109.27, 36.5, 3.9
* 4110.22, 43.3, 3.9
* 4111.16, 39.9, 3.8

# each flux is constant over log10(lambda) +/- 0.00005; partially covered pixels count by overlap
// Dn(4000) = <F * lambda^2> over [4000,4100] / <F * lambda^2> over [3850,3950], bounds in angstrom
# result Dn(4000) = 2.01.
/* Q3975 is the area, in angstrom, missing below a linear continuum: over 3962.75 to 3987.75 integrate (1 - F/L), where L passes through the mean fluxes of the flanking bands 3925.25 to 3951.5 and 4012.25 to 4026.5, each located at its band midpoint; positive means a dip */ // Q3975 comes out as 5.16 angstrom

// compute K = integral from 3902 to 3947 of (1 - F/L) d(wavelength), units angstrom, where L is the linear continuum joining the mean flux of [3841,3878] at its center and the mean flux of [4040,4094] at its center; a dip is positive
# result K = 5.1 angstrom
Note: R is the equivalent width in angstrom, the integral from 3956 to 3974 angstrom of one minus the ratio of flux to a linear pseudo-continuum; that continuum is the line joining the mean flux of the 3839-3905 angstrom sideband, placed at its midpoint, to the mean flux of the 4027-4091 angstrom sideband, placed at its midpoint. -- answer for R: 7.4 angstrom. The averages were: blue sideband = 19.3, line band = 16.7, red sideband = 37.5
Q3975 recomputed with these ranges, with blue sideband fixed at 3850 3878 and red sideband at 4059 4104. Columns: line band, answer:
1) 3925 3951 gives 7.2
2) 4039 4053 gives -1.8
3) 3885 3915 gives -4.0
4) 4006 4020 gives -5.0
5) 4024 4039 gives -2.7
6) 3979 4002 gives -3.7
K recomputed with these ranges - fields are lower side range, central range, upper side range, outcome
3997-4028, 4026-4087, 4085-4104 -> 3.8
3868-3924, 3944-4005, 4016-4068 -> 7.7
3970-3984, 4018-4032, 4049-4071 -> -4.1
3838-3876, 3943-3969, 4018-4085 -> 5.8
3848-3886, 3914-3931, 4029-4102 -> 1.3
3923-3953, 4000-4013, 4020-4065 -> -3.5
